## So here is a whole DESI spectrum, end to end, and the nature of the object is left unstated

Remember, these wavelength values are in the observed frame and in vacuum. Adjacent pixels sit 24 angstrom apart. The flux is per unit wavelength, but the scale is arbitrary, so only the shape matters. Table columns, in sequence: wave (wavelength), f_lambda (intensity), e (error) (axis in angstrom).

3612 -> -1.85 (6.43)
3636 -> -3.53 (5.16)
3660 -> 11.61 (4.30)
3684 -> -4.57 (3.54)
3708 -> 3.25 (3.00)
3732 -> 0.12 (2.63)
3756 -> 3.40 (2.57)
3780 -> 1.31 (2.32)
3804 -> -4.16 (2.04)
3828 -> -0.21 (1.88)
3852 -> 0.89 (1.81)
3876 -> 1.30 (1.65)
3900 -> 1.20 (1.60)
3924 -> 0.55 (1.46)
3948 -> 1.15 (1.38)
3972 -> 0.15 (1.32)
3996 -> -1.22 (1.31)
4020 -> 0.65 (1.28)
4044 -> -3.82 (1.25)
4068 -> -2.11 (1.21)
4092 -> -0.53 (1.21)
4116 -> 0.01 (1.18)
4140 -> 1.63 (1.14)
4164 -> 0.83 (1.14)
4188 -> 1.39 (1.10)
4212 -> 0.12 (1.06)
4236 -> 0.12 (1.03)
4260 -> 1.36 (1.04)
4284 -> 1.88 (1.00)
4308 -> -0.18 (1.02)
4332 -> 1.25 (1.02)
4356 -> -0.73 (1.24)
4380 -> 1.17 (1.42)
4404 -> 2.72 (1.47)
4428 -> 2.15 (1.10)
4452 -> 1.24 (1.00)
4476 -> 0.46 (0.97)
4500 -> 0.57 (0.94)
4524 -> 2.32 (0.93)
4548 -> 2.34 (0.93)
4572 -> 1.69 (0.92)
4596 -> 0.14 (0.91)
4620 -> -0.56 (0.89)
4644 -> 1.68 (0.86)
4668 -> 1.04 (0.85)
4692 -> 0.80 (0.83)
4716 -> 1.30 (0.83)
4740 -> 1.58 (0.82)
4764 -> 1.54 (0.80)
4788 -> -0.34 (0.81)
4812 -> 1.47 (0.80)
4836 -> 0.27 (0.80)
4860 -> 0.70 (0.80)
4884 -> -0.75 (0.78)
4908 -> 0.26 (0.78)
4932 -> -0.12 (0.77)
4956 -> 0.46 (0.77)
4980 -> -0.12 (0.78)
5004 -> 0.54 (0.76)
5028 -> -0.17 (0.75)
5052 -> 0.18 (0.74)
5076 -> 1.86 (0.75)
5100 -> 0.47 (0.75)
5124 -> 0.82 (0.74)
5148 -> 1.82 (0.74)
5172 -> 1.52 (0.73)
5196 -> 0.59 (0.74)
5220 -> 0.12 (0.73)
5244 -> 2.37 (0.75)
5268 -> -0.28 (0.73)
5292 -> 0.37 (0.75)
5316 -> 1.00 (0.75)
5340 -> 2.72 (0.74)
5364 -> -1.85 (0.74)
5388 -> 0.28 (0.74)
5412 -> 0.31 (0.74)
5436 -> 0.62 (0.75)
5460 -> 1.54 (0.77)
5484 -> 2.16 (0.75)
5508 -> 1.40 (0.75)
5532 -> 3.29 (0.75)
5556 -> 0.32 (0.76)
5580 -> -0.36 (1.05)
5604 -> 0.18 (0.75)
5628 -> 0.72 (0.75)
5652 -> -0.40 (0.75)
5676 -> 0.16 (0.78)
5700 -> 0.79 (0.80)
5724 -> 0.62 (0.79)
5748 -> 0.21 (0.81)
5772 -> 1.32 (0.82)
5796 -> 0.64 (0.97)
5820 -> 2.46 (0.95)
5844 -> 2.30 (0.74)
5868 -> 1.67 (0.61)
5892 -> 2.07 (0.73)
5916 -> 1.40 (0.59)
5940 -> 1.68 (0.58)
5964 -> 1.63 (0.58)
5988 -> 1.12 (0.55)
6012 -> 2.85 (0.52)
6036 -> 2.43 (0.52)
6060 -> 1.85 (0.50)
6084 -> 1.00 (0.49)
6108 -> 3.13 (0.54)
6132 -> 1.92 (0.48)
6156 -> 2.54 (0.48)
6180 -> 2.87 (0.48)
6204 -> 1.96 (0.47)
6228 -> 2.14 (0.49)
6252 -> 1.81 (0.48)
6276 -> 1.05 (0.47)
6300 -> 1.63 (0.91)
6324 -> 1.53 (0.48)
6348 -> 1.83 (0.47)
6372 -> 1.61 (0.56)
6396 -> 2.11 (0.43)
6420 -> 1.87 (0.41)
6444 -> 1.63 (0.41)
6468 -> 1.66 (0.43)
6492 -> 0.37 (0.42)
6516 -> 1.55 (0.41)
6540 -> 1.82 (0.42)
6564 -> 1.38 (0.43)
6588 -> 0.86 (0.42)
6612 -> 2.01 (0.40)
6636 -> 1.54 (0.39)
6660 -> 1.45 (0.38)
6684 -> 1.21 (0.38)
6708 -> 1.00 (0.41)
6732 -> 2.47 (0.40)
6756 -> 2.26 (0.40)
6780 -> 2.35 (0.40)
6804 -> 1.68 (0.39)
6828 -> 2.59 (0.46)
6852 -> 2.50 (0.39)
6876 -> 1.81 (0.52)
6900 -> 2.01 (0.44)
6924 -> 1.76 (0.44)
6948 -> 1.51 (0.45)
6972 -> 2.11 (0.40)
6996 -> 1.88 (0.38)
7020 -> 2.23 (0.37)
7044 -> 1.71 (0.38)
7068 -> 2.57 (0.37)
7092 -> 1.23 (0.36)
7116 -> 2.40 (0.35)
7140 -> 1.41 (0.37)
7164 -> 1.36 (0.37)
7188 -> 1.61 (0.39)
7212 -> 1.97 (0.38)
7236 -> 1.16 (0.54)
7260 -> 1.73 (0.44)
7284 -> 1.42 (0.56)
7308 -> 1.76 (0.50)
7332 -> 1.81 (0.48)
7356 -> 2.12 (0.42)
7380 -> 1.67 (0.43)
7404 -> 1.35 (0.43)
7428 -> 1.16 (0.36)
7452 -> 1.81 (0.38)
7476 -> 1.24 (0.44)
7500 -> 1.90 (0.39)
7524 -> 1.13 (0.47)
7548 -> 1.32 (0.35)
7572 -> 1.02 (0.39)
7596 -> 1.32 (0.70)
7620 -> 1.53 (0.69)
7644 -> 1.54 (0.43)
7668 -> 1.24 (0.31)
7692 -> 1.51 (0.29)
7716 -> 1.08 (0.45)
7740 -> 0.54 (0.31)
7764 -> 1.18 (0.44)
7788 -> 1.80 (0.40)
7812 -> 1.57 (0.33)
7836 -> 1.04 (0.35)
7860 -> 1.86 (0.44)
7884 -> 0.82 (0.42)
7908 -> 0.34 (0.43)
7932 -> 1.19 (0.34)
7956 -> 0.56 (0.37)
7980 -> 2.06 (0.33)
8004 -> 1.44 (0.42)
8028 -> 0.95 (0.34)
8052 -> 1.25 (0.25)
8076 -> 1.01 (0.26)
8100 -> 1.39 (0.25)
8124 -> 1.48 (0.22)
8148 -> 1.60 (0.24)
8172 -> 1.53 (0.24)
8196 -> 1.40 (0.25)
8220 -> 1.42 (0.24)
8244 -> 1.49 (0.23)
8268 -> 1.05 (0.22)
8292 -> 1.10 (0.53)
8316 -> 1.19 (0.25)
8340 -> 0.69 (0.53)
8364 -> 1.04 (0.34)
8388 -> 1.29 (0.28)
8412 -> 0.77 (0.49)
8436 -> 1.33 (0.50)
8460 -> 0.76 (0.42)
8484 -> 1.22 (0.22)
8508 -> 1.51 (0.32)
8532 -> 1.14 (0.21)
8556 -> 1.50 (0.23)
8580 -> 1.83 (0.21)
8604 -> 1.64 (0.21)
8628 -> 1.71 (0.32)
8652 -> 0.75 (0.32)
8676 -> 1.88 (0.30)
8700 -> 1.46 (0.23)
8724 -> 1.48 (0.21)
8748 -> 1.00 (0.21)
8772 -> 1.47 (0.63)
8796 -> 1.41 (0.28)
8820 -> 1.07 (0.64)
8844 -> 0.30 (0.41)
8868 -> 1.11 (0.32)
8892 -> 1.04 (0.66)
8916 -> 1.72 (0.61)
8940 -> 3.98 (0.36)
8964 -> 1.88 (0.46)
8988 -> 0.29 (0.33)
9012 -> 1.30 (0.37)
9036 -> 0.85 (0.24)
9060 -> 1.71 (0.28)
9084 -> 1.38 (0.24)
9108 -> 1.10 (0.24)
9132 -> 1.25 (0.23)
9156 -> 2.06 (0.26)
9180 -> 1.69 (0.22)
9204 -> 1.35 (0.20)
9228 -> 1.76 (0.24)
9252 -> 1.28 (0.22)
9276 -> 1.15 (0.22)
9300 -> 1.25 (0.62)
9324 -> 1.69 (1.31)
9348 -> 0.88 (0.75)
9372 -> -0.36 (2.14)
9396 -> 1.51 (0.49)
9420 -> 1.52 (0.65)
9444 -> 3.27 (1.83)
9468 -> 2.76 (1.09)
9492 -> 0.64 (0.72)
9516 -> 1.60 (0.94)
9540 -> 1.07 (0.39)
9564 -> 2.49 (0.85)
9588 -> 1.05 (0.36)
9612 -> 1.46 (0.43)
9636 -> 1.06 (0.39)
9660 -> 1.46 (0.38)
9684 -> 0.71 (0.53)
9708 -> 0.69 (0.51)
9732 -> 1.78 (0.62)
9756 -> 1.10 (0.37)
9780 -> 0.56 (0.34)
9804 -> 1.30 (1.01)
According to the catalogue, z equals 0.36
